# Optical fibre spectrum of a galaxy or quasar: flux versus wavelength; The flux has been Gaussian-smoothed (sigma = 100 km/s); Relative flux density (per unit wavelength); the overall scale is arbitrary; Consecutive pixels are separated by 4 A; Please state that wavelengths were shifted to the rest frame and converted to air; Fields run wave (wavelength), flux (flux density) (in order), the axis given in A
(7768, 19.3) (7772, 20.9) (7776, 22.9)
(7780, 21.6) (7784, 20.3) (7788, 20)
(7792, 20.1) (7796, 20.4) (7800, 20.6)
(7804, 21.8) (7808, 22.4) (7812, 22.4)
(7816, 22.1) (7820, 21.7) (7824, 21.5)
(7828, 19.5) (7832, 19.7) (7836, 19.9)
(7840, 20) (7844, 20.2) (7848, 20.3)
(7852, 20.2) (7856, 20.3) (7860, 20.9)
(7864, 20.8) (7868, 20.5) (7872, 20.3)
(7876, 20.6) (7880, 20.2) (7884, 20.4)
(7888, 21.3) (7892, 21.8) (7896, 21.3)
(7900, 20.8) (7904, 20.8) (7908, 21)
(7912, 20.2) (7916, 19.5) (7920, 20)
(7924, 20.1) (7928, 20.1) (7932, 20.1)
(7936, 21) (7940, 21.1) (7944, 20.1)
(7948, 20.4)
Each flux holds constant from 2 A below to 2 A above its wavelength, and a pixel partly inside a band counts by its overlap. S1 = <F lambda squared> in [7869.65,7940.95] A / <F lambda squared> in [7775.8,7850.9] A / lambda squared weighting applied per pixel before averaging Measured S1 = 1.01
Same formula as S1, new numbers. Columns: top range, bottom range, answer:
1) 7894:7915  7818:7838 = 1.03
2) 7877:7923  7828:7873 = 1.03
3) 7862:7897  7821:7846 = 1.04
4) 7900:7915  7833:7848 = 1.05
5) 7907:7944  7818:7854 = 1.02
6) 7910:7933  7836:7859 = 1.01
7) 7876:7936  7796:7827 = 0.97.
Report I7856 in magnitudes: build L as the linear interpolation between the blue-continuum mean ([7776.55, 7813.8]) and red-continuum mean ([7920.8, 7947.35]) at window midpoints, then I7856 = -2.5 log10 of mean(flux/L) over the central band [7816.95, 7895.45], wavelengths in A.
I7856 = 0.013 mag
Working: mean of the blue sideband 21.1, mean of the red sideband 20.4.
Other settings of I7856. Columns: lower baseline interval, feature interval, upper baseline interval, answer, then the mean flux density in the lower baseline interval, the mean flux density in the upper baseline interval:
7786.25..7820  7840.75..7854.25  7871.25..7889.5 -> 0.034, 21.3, 20.6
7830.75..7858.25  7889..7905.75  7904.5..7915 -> -0.039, 20.1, 20.5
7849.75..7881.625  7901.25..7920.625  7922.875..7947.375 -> 0.006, 20.5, 20.4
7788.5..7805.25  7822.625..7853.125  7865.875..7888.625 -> 0.023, 20.6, 20.5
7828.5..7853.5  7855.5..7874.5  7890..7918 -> -0.015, 20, 20.8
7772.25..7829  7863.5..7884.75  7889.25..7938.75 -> 0.019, 21.3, 20.6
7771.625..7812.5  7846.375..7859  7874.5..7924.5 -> 0.029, 21.2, 20.6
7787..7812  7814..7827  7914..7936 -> -0.037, 21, 20.1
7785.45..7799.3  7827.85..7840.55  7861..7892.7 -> 0.036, 20.2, 20.7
